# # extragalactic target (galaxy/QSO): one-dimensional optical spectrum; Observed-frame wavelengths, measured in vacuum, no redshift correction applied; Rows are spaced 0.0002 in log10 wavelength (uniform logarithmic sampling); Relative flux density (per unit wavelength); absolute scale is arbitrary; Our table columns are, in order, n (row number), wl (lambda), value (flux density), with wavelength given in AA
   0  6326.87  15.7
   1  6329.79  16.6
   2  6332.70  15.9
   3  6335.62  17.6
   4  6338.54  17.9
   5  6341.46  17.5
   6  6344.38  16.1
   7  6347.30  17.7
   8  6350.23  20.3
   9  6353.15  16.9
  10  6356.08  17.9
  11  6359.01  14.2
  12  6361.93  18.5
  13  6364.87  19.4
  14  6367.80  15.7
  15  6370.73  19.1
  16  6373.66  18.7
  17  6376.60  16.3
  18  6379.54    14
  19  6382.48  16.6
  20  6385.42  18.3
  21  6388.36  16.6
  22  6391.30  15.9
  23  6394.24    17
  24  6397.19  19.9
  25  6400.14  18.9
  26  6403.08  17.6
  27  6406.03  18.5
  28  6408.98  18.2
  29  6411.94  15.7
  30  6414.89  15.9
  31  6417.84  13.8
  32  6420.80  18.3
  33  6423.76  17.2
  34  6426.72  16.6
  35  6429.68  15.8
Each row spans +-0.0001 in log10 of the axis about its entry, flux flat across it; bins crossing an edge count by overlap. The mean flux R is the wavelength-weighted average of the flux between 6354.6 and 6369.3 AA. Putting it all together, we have 17.1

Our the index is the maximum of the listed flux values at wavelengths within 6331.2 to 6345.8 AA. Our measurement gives 17.9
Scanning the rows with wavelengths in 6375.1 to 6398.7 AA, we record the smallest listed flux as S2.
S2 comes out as 14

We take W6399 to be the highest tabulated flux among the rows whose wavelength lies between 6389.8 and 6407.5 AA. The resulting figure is 19.9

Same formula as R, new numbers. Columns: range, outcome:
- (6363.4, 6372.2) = 18.1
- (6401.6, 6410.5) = 18.1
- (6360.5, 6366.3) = 18.9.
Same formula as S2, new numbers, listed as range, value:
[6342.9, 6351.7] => 16.1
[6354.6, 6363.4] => 14.2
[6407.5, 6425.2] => 13.8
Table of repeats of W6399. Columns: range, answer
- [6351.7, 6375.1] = 19.4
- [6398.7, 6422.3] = 18.9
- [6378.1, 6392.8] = 18.3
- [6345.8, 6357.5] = 20.3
